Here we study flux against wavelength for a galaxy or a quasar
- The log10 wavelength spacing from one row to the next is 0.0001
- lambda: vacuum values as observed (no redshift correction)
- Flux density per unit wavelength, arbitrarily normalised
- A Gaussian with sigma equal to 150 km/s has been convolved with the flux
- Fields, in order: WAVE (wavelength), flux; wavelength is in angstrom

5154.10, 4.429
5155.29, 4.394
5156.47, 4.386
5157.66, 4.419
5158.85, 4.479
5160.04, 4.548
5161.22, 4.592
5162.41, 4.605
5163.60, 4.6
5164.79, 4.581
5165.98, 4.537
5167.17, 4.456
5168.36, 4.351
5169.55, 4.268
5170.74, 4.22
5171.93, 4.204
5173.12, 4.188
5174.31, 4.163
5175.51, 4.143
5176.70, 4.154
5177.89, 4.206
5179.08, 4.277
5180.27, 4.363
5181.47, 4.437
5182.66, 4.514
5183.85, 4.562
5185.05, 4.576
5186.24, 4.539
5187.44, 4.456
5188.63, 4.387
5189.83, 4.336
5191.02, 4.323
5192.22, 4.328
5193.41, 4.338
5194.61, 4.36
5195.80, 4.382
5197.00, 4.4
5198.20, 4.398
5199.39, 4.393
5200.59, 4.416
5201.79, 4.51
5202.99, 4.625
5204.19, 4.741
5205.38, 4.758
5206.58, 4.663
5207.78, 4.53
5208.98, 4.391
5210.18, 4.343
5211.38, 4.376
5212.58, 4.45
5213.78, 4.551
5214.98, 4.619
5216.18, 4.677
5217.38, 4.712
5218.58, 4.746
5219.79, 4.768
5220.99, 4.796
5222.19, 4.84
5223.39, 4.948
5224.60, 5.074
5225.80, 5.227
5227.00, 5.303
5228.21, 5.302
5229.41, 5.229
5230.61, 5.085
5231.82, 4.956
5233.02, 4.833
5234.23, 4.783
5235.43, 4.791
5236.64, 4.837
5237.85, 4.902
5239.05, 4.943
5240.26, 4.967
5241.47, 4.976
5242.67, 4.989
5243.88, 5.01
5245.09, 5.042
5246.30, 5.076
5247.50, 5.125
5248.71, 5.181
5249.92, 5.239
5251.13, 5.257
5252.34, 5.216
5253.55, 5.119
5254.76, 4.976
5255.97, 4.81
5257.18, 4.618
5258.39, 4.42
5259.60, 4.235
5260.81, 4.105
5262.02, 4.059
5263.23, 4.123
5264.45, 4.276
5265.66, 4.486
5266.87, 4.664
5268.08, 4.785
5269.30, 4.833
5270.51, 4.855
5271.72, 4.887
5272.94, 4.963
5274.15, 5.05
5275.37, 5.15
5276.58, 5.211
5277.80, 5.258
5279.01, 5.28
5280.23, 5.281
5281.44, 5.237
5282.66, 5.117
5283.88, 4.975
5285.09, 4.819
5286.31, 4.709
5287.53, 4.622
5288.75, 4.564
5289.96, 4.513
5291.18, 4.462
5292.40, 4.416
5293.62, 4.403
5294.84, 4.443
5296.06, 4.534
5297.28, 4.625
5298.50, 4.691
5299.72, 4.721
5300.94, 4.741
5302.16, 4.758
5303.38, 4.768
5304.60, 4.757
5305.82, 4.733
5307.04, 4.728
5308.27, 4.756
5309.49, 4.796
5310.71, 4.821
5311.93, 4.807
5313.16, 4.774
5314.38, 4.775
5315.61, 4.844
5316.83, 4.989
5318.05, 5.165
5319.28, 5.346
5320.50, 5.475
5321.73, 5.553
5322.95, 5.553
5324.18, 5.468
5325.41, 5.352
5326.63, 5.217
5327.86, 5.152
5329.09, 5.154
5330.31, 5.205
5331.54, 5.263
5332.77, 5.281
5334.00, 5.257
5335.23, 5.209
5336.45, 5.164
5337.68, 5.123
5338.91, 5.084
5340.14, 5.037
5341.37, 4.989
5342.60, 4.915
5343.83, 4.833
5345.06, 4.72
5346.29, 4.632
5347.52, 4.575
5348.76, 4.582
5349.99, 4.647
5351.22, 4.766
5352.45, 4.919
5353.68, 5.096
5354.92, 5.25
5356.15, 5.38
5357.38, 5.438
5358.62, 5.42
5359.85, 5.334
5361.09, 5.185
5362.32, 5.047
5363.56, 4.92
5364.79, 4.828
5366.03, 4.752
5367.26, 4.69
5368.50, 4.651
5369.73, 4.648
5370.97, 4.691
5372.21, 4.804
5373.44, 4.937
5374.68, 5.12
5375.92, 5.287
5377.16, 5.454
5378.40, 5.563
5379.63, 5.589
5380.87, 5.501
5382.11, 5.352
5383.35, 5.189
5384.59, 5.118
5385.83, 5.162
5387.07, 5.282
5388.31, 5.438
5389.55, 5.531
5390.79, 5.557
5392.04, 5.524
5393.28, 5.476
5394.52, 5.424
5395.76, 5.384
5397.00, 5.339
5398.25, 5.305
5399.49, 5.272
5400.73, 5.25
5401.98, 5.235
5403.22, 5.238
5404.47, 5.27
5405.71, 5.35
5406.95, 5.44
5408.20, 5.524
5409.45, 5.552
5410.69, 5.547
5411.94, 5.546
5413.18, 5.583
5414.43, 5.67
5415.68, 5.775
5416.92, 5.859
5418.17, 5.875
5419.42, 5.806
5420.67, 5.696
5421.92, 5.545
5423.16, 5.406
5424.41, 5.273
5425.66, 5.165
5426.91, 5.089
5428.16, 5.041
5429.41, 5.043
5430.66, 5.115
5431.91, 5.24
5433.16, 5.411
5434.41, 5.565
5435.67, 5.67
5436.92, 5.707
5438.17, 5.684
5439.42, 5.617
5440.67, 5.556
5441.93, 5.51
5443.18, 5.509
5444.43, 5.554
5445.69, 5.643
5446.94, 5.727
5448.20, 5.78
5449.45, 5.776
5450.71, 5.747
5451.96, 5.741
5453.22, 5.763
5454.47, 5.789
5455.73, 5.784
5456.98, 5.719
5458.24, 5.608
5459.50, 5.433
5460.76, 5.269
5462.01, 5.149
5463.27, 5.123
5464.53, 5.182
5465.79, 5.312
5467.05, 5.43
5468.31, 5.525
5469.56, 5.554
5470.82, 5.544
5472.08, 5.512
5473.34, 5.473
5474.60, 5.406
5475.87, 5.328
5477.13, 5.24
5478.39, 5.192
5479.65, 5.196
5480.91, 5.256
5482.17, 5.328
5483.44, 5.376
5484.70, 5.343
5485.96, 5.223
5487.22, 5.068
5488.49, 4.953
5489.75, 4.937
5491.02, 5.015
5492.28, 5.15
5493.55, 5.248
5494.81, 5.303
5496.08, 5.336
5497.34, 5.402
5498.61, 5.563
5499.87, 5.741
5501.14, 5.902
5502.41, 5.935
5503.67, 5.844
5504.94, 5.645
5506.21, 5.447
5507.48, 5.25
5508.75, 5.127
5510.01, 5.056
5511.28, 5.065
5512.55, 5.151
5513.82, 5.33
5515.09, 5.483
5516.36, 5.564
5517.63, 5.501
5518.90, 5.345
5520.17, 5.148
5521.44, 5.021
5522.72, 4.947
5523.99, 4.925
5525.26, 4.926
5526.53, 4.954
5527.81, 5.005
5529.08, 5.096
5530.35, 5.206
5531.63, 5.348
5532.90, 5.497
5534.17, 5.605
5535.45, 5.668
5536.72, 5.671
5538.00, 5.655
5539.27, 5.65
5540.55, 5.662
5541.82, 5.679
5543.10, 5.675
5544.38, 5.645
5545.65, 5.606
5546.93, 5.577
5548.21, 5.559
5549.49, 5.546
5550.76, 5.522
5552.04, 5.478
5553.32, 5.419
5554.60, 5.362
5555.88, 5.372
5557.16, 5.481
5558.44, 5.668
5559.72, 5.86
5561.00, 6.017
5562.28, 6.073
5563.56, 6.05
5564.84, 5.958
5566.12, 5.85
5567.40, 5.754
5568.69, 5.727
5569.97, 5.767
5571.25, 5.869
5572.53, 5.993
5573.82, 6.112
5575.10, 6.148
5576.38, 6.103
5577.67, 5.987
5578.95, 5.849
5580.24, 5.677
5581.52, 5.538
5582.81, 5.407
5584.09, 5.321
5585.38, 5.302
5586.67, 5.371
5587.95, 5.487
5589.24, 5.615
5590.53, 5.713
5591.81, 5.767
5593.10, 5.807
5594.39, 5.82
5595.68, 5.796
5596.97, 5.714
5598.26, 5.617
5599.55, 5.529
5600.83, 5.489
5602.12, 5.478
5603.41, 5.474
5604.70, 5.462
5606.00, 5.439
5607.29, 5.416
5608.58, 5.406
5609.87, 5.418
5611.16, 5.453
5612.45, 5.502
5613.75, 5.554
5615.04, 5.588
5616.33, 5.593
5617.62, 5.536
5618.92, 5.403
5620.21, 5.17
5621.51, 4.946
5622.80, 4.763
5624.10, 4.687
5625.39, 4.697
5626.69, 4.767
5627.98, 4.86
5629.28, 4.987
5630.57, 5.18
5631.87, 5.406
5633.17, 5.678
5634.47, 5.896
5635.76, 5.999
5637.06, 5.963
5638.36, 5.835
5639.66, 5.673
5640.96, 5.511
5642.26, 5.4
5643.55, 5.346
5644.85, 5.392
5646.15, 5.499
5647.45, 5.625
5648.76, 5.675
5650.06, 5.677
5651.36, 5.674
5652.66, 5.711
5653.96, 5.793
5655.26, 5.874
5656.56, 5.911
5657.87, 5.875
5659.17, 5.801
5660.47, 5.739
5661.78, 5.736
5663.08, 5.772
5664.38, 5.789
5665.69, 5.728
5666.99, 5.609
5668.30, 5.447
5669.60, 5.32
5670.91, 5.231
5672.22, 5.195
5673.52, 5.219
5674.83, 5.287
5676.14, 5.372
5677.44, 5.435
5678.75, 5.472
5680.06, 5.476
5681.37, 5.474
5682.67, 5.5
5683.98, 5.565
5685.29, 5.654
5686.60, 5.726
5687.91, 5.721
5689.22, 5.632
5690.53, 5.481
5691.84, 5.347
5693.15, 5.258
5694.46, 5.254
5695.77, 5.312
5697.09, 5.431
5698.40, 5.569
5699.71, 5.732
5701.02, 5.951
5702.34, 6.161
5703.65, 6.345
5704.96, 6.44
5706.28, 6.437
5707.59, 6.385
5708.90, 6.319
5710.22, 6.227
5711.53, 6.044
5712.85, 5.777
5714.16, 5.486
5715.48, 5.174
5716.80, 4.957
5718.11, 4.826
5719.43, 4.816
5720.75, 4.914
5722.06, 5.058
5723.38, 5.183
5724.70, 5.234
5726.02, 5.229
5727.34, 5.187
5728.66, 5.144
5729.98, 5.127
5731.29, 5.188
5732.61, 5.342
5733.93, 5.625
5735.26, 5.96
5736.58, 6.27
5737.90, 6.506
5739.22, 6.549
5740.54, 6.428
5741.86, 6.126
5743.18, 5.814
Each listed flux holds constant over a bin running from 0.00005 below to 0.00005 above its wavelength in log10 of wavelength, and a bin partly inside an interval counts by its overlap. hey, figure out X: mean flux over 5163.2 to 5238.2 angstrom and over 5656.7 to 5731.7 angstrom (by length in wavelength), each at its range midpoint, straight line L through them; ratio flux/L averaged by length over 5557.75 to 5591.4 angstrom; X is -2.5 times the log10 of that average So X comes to -0.09 mag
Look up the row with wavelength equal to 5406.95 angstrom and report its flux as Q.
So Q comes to 5.44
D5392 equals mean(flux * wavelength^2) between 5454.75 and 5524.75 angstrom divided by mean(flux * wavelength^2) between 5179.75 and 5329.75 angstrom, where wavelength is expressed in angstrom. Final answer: 1.2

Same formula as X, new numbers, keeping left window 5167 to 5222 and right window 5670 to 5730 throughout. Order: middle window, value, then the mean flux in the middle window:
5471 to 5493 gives -0.04 mag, 5.24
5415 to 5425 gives -0.15 mag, 5.66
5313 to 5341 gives -0.10 mag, 5.2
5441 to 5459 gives -0.14 mag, 5.68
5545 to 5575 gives -0.10 mag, 5.73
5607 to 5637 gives 0.01 mag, 5.31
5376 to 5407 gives -0.11 mag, 5.37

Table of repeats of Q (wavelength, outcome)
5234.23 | 4.783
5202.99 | 4.625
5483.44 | 5.376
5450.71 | 5.747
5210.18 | 4.343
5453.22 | 5.763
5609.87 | 5.418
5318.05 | 5.165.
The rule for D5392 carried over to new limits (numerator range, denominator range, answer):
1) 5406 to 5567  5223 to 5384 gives 1.18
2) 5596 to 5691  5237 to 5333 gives 1.28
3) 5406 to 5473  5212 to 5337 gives 1.20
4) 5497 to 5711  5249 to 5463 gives 1.18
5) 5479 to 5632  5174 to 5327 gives 1.28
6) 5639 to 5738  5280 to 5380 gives 1.28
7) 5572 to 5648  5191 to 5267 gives 1.34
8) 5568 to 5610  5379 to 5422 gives 1.11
